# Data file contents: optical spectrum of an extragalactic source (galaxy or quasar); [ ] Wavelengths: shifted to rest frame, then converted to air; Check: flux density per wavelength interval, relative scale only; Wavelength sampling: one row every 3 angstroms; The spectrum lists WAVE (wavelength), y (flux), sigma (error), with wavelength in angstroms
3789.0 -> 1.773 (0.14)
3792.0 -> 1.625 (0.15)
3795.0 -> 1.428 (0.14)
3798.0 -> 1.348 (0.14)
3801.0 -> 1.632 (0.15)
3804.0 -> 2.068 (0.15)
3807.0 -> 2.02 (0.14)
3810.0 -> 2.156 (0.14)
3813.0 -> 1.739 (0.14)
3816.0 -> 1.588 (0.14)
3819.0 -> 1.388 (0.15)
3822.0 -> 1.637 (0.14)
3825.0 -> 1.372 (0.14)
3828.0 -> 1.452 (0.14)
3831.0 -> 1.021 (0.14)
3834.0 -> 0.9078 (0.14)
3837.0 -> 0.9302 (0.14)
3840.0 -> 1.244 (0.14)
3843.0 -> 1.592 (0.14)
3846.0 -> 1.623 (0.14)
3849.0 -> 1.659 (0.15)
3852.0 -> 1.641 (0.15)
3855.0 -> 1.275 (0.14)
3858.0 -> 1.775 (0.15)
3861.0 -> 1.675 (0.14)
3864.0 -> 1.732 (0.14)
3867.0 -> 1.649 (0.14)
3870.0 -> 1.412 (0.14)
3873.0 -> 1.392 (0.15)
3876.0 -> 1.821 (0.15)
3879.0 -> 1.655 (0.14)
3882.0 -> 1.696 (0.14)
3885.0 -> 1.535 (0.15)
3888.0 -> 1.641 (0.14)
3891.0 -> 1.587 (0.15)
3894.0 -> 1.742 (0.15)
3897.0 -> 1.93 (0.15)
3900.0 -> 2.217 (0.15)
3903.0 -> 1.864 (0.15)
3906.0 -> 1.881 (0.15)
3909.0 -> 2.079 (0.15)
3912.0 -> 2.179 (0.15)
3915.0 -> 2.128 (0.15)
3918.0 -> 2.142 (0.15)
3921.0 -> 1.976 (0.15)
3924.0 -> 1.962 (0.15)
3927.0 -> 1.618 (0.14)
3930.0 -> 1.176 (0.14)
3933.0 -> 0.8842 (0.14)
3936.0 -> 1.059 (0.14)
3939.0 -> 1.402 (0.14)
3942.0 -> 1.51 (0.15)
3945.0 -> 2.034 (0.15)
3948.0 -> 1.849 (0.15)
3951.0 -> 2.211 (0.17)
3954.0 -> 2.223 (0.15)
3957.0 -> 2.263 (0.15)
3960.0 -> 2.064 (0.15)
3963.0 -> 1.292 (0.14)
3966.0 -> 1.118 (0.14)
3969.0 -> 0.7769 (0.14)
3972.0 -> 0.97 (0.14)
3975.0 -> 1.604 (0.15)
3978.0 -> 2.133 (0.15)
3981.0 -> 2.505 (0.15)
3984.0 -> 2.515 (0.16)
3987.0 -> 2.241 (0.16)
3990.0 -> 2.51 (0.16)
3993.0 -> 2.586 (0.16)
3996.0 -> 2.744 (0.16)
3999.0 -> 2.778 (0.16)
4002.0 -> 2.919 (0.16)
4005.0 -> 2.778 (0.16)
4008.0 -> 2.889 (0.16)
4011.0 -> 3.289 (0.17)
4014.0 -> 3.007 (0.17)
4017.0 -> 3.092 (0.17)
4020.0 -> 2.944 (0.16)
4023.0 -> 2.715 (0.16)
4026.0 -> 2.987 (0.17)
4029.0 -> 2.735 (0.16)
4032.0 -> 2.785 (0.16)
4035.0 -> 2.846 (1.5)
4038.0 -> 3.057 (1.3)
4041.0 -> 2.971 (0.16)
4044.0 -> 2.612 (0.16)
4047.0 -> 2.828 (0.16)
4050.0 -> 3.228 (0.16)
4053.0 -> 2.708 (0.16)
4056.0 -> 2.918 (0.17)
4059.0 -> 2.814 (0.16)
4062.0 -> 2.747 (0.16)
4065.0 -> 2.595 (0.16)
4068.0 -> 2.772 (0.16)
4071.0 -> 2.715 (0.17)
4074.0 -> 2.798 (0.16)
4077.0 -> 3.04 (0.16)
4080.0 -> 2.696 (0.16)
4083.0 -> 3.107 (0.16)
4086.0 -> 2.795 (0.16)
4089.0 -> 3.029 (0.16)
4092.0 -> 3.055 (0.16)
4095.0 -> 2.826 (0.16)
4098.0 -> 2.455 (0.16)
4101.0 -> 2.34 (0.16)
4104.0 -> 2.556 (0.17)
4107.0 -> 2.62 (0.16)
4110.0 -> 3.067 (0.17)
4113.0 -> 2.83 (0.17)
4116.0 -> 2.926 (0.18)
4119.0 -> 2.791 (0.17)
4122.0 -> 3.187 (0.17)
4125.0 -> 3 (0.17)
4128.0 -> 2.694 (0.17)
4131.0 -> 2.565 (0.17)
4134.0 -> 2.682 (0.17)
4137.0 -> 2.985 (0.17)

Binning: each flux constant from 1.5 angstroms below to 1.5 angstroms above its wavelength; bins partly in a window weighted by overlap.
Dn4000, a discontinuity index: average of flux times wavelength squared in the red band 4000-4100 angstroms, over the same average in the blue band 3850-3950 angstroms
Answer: 1.82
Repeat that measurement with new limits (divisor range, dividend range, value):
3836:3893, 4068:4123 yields 2.03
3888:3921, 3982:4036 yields 1.50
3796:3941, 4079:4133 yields 1.94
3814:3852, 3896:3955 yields 1.37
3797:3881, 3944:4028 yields 1.62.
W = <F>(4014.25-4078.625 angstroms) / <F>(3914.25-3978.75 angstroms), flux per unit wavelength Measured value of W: 1.7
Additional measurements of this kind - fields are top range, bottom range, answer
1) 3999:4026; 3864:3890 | 1.83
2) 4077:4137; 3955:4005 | 1.35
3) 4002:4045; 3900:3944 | 1.69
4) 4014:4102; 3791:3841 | 1.89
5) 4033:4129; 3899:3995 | 1.53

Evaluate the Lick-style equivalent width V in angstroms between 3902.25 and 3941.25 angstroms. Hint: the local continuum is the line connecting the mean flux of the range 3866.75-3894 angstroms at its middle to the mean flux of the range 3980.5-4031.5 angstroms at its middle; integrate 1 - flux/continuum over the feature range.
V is 5.1 angstroms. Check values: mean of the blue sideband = 1.6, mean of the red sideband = 2.78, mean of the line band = 1.71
